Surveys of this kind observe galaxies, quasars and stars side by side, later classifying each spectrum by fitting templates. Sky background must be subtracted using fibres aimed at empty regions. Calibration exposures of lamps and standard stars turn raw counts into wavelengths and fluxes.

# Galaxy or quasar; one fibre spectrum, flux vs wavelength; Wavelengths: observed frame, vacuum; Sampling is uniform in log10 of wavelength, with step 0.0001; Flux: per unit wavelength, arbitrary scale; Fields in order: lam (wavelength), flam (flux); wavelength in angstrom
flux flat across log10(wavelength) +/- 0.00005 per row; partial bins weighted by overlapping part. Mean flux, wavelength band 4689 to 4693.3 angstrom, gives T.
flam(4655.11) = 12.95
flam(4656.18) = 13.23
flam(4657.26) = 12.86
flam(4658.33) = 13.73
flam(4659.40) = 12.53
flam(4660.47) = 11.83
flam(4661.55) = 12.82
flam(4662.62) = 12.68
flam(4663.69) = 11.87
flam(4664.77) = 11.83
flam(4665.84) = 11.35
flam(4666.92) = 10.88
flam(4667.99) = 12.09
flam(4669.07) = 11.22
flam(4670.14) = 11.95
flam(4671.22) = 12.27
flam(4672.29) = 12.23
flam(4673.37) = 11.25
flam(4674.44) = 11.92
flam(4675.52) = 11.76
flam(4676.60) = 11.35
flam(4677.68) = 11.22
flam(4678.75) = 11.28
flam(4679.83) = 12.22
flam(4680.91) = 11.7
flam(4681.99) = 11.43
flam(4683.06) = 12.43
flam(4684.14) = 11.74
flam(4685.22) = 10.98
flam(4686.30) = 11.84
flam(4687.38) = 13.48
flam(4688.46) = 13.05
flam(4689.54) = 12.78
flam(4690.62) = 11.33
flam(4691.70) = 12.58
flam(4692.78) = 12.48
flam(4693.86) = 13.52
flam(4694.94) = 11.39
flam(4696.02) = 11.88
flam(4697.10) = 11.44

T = 12.3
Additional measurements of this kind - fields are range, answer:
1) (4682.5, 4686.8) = 11.8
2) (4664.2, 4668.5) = 11.5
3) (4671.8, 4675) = 11.8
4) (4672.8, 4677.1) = 11.6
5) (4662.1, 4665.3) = 12.1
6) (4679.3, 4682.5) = 11.8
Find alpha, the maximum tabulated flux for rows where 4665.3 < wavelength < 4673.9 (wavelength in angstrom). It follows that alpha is 12.27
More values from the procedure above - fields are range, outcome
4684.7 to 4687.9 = 13.48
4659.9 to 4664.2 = 12.82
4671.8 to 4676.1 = 12.23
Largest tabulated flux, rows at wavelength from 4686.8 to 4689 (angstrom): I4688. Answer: 13.48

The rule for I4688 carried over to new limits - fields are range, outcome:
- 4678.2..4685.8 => 12.43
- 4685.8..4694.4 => 13.52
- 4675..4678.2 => 11.76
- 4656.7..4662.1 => 13.73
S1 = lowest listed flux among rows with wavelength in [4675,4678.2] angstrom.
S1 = 11.22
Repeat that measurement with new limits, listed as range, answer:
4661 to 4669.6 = 10.88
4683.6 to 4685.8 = 10.98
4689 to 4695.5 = 11.33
